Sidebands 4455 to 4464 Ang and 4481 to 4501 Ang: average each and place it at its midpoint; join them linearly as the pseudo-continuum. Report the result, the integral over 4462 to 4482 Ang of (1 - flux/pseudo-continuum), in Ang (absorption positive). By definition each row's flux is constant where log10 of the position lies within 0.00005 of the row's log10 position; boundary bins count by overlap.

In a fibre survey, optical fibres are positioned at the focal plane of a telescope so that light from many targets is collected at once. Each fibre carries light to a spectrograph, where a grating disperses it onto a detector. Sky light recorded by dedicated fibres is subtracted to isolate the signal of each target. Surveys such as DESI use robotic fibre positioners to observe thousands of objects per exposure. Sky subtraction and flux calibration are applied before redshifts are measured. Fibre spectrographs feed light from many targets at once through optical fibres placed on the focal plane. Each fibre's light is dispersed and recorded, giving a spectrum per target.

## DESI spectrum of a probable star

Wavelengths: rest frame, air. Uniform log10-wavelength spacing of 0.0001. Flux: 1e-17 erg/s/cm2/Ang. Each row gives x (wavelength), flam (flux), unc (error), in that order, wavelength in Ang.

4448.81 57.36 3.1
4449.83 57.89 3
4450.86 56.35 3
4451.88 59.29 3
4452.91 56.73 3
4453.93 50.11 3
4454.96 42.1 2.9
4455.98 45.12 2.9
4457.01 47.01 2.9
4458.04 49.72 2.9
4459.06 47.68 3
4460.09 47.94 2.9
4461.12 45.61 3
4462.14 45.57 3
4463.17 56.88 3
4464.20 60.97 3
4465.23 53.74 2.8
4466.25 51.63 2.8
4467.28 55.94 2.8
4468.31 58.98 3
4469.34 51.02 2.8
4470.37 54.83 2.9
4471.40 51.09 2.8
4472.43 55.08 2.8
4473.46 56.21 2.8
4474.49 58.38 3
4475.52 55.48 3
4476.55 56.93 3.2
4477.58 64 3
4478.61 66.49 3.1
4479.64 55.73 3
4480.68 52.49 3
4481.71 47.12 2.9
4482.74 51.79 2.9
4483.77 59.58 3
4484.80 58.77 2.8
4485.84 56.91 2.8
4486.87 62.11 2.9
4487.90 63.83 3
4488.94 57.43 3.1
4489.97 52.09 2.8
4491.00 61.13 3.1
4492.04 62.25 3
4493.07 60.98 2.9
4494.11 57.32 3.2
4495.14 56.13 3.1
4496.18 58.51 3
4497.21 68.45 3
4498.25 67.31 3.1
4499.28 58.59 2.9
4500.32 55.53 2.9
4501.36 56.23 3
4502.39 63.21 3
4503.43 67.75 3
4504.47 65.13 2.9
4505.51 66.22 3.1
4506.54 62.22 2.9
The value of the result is -1.3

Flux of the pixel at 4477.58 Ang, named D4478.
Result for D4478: 64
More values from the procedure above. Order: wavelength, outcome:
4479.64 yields 55.73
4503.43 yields 67.75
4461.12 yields 45.61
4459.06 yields 47.68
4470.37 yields 54.83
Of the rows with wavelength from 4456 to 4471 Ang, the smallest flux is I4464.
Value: 45.57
